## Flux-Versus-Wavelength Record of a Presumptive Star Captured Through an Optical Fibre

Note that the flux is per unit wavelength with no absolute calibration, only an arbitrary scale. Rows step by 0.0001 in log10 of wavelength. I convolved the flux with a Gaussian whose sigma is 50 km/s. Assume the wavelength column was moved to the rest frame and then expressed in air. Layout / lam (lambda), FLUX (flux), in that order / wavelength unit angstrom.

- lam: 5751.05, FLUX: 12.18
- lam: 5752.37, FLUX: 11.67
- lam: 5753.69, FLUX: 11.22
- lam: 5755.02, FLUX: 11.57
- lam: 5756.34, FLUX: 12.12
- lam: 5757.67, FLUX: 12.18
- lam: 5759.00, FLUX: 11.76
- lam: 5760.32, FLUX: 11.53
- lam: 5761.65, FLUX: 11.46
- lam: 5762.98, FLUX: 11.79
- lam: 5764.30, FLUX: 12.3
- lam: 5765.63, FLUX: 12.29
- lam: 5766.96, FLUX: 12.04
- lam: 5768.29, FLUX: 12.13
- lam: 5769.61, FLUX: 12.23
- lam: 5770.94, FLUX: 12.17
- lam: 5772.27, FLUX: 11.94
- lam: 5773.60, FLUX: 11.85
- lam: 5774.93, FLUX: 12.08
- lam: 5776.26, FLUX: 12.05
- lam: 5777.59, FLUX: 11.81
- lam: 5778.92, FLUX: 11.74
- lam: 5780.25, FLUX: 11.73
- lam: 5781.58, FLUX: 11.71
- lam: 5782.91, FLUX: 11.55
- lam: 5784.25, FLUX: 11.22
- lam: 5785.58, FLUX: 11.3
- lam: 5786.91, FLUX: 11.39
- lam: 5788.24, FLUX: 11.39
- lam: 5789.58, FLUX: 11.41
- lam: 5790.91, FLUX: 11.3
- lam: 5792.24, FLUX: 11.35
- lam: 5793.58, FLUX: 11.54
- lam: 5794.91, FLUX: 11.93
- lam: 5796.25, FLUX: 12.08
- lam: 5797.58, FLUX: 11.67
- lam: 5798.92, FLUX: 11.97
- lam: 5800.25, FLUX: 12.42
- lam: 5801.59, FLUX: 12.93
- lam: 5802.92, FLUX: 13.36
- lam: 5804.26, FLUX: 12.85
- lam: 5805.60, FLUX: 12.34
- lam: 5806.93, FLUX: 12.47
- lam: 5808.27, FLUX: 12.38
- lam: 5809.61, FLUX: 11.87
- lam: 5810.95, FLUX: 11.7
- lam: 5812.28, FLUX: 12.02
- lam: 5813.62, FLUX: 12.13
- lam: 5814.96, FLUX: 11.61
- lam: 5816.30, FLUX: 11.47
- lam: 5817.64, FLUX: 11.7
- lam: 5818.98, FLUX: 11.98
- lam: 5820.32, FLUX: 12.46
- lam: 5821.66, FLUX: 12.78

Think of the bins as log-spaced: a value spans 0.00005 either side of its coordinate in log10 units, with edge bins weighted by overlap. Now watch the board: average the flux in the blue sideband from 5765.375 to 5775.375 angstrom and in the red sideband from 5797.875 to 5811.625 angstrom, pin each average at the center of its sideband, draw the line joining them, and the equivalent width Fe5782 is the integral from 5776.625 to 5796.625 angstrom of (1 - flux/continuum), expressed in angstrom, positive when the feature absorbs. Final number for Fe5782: 1.10 angstrom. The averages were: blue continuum 12.1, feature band 11.6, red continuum 12.4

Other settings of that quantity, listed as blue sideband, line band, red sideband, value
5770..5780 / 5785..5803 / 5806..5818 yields 0.2 angstrom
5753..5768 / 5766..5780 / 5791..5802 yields -0.2 angstrom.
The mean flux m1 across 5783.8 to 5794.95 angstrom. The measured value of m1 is 11.4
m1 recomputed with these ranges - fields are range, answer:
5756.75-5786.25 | 11.9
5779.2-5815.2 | 11.9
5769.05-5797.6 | 11.7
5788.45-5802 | 11.8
